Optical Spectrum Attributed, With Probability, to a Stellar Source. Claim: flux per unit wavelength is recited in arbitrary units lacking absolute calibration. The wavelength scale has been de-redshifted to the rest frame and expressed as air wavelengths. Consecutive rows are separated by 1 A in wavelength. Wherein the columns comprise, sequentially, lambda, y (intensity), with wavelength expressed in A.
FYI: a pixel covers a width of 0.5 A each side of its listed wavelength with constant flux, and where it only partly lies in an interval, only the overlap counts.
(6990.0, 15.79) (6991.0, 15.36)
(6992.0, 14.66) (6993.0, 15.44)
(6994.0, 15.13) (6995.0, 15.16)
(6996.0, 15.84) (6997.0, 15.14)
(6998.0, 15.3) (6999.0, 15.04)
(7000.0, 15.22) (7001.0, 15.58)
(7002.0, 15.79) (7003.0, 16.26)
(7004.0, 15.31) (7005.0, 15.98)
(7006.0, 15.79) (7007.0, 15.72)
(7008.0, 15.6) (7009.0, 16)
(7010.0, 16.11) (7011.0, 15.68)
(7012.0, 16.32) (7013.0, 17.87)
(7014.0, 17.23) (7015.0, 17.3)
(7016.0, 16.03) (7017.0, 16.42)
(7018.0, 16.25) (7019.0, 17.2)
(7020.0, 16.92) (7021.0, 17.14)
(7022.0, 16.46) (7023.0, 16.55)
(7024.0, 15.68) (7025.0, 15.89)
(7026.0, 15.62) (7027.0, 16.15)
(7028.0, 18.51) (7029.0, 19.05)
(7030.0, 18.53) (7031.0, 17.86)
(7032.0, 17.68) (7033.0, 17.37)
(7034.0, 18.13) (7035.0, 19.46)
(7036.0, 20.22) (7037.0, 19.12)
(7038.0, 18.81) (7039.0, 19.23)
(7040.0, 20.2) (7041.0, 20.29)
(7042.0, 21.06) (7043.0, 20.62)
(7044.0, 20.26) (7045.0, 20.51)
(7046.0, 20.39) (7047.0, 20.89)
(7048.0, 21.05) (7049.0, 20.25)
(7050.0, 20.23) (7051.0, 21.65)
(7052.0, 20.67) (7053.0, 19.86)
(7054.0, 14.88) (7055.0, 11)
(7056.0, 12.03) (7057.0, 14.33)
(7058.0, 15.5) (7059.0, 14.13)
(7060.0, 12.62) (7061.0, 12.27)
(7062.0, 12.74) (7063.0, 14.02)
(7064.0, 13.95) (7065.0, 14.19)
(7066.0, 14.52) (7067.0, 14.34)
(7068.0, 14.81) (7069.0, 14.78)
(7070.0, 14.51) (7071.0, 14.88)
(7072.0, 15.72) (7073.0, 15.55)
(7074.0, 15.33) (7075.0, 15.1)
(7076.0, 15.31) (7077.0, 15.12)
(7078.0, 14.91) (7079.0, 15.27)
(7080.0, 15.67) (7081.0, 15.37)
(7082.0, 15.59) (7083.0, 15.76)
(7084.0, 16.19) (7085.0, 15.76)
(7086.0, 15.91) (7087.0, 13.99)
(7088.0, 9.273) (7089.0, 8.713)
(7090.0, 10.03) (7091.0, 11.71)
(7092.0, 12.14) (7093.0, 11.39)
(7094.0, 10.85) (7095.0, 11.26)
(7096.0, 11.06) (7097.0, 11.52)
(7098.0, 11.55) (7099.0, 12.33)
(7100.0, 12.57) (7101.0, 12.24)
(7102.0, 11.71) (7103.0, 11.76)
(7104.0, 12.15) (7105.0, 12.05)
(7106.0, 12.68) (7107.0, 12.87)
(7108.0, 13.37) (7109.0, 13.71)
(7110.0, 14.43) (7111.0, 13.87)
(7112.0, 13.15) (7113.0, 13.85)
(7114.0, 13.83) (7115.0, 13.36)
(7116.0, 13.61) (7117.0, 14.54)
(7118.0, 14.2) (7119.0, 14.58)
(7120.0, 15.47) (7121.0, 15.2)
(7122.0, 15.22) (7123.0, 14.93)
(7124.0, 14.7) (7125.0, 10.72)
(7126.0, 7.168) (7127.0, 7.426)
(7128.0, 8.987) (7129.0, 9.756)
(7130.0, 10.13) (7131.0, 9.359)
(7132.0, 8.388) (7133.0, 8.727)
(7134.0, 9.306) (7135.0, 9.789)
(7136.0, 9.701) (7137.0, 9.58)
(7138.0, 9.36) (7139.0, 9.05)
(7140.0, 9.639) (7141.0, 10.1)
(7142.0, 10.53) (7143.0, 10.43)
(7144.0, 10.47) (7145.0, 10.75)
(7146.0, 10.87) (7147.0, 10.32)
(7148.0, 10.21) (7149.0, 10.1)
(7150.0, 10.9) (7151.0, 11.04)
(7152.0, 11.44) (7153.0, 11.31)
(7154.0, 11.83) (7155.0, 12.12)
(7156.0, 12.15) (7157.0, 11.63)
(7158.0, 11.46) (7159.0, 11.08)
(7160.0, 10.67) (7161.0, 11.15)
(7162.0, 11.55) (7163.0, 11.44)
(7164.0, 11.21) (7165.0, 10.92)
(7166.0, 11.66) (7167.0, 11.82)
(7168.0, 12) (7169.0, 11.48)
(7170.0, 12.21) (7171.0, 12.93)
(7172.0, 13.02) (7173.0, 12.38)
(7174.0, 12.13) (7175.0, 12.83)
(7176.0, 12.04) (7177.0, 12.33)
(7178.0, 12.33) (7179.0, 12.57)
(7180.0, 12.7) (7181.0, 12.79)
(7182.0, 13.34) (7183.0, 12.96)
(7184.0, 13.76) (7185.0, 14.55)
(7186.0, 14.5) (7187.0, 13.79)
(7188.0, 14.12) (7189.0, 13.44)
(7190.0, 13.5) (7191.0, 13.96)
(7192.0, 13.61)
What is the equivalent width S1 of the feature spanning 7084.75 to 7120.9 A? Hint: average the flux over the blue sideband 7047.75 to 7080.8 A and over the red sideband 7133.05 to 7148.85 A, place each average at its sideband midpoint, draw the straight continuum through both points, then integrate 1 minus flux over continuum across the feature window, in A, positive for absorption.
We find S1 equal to -0.3 A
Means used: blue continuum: 15.4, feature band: 12.7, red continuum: 9.97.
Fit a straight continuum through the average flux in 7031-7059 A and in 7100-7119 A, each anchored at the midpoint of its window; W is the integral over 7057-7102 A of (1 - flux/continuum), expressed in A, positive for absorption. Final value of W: 6.0 A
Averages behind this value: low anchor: 18.6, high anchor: 13.2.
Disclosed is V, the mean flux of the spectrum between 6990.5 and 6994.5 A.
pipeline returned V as 15.1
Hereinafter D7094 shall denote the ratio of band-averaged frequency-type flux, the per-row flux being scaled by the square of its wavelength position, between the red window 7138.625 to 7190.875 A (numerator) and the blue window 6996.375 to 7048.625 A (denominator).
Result 0.7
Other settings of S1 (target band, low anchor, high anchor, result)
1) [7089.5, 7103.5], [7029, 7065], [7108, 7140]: 2.34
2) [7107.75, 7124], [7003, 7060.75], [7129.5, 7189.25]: -0.91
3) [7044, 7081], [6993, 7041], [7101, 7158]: -3.08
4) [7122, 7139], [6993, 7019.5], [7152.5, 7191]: 4.19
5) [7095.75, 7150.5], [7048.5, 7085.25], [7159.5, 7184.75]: 8.37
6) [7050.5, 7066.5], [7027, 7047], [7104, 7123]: 2.61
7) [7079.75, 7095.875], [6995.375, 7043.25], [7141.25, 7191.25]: 1.89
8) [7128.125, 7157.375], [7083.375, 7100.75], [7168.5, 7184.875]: 5.10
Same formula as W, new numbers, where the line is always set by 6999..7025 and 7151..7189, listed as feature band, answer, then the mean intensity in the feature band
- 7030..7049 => -5.0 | 19.6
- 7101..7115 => 0.8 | 13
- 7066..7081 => -0.4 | 15.1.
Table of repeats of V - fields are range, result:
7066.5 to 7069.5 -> 14.6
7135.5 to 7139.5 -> 9.42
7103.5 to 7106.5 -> 12.3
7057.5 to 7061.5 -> 13.6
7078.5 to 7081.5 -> 15.4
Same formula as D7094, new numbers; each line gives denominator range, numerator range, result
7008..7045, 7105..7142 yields 0.68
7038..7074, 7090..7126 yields 0.78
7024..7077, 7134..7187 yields 0.70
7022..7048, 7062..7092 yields 0.77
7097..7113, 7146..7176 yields 0.92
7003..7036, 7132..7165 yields 0.65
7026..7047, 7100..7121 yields 0.72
